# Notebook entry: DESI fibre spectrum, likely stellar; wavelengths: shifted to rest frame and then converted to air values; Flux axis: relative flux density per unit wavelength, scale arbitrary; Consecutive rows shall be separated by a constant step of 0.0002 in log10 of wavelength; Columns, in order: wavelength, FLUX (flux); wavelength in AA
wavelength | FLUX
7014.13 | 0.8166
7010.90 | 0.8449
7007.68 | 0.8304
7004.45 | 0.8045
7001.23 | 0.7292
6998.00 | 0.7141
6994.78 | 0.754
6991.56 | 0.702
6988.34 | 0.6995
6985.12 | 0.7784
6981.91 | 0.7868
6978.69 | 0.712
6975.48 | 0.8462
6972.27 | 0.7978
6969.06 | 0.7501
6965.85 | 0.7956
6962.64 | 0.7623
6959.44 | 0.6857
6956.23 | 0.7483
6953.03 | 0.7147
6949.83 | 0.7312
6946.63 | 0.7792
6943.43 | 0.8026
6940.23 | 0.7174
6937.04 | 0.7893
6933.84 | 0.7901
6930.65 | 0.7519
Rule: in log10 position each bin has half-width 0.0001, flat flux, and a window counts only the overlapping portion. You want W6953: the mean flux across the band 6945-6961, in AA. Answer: 0.732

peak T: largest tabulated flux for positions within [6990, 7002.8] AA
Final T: 0.754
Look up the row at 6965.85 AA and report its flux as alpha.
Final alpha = 0.7956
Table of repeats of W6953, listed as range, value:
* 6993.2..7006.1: 0.75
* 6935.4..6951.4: 0.764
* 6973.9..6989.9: 0.765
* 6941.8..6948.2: 0.79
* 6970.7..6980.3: 0.785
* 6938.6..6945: 0.76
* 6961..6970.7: 0.769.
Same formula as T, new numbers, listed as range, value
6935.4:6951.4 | 0.8026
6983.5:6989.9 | 0.7784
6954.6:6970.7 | 0.7956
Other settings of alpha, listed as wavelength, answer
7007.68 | 0.8304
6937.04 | 0.7893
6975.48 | 0.8462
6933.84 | 0.7901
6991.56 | 0.702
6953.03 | 0.7147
